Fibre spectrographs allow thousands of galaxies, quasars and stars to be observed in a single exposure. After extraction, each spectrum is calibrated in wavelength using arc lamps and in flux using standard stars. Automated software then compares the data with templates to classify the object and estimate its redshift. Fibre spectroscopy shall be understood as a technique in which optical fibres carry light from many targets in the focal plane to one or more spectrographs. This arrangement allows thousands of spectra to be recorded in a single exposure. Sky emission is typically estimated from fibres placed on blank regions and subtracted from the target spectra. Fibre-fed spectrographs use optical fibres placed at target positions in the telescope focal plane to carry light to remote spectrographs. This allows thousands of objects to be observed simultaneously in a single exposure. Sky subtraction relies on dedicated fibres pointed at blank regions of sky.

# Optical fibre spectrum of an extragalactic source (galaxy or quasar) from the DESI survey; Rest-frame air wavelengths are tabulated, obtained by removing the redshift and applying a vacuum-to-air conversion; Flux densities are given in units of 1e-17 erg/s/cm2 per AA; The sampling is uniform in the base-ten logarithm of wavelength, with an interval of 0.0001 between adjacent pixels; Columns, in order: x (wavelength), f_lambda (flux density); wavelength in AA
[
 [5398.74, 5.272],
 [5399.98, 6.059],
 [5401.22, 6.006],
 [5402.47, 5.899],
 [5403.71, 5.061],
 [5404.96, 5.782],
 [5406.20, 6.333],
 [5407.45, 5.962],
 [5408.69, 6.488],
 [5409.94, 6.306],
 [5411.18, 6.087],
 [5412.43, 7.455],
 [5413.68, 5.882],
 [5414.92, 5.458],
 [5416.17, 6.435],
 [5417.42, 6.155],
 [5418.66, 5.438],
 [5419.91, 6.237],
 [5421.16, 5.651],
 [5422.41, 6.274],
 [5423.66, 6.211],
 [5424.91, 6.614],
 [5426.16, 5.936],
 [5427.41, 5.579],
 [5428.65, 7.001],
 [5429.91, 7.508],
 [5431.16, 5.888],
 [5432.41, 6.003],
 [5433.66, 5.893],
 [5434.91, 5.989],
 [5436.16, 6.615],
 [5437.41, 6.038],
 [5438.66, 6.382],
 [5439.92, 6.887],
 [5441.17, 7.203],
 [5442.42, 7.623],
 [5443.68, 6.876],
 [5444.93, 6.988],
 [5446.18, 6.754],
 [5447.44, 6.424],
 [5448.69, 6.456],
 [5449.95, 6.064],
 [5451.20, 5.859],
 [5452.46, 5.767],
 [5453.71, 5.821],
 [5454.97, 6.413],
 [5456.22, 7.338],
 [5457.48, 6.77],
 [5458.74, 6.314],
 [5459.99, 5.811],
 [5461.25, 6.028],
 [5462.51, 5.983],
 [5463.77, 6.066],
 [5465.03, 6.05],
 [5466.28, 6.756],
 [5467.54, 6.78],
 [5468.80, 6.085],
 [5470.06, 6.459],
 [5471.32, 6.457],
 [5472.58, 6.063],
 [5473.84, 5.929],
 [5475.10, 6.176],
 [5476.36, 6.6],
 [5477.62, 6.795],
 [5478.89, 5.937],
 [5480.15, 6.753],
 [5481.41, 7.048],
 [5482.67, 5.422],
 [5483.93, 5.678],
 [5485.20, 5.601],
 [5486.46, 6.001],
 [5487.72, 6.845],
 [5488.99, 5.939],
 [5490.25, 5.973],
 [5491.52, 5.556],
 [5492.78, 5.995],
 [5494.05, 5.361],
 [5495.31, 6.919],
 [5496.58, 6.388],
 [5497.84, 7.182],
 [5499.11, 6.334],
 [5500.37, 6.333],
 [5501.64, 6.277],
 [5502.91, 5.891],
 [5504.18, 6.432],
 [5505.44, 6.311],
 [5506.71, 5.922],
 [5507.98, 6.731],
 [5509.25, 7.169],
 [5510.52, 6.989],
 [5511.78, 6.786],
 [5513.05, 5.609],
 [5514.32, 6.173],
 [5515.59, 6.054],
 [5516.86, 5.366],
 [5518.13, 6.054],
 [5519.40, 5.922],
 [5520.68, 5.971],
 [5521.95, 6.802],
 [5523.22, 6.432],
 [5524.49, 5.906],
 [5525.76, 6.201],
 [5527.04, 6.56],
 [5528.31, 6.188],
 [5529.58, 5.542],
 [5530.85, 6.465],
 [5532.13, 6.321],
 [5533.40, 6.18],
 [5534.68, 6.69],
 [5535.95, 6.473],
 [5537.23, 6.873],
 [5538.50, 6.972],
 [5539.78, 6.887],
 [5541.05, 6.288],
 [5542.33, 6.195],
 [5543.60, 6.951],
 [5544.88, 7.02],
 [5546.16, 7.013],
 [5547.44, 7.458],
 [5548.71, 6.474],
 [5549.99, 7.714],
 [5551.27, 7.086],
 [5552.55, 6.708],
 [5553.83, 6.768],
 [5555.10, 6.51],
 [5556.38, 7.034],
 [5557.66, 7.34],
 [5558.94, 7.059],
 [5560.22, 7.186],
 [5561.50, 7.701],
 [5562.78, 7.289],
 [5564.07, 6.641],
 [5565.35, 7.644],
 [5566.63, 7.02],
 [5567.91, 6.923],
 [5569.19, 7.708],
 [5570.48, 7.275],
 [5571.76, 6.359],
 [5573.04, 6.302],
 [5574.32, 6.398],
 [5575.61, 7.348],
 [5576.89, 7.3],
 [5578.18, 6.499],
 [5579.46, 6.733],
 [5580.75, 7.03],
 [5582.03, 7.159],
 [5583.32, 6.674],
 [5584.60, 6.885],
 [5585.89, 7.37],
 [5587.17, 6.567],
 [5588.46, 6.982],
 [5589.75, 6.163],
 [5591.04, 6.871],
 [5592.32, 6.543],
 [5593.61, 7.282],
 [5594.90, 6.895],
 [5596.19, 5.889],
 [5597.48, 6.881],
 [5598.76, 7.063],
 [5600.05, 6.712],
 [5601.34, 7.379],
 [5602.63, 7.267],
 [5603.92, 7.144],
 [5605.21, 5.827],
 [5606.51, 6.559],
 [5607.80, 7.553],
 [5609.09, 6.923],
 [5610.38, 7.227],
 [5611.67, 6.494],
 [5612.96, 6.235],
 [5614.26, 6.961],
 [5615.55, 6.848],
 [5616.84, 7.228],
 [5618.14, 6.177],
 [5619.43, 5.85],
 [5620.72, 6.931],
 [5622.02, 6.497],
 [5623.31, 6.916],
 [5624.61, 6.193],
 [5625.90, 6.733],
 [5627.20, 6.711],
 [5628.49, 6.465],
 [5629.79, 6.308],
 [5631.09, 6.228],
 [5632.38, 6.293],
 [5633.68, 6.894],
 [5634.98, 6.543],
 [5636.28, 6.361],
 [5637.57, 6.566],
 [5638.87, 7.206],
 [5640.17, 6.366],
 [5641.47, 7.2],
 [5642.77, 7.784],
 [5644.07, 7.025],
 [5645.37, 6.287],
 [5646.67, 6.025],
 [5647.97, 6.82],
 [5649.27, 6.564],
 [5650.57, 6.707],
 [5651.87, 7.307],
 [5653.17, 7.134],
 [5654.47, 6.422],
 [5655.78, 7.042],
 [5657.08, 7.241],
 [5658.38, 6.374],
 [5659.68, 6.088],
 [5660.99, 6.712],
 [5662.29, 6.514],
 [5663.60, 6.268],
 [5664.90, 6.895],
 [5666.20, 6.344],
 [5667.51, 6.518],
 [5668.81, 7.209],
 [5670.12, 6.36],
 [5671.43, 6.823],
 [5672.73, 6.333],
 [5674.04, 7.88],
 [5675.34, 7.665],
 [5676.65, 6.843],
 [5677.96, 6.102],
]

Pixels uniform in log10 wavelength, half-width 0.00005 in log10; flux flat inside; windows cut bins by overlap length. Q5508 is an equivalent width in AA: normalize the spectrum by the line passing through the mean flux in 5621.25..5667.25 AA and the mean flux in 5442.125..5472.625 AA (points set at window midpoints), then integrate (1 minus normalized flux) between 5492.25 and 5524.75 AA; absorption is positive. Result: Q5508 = 0.90 AA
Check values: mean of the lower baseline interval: 6.39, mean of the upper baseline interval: 6.66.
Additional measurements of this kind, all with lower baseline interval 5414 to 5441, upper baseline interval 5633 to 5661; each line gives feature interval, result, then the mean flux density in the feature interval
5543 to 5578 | -2.65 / 7.04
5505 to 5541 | 0.61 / 6.34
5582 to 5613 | -0.90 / 6.83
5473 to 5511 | 0.57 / 6.28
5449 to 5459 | -0.03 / 6.3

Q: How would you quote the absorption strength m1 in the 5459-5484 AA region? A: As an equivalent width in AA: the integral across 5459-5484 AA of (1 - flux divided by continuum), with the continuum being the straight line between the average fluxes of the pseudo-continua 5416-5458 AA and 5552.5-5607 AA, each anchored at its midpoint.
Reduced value 1.0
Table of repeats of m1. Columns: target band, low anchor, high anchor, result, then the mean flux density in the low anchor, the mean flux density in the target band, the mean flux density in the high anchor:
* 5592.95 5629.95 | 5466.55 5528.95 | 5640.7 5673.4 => -0.8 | 6.25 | 6.73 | 6.72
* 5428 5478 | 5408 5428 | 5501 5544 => -1.7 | 6.14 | 6.42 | 6.34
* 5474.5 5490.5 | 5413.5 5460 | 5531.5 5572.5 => 0.9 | 6.34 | 6.22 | 6.93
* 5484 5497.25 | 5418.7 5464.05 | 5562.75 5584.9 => 1.1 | 6.36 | 6.04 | 6.95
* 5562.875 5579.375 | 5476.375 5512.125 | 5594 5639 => -1.0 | 6.31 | 6.95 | 6.68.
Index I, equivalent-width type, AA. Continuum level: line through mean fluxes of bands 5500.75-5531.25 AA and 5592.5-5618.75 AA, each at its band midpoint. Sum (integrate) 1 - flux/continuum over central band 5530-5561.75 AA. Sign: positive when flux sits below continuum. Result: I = -2.0 AA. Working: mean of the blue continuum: 6.24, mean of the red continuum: 6.82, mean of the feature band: 6.84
